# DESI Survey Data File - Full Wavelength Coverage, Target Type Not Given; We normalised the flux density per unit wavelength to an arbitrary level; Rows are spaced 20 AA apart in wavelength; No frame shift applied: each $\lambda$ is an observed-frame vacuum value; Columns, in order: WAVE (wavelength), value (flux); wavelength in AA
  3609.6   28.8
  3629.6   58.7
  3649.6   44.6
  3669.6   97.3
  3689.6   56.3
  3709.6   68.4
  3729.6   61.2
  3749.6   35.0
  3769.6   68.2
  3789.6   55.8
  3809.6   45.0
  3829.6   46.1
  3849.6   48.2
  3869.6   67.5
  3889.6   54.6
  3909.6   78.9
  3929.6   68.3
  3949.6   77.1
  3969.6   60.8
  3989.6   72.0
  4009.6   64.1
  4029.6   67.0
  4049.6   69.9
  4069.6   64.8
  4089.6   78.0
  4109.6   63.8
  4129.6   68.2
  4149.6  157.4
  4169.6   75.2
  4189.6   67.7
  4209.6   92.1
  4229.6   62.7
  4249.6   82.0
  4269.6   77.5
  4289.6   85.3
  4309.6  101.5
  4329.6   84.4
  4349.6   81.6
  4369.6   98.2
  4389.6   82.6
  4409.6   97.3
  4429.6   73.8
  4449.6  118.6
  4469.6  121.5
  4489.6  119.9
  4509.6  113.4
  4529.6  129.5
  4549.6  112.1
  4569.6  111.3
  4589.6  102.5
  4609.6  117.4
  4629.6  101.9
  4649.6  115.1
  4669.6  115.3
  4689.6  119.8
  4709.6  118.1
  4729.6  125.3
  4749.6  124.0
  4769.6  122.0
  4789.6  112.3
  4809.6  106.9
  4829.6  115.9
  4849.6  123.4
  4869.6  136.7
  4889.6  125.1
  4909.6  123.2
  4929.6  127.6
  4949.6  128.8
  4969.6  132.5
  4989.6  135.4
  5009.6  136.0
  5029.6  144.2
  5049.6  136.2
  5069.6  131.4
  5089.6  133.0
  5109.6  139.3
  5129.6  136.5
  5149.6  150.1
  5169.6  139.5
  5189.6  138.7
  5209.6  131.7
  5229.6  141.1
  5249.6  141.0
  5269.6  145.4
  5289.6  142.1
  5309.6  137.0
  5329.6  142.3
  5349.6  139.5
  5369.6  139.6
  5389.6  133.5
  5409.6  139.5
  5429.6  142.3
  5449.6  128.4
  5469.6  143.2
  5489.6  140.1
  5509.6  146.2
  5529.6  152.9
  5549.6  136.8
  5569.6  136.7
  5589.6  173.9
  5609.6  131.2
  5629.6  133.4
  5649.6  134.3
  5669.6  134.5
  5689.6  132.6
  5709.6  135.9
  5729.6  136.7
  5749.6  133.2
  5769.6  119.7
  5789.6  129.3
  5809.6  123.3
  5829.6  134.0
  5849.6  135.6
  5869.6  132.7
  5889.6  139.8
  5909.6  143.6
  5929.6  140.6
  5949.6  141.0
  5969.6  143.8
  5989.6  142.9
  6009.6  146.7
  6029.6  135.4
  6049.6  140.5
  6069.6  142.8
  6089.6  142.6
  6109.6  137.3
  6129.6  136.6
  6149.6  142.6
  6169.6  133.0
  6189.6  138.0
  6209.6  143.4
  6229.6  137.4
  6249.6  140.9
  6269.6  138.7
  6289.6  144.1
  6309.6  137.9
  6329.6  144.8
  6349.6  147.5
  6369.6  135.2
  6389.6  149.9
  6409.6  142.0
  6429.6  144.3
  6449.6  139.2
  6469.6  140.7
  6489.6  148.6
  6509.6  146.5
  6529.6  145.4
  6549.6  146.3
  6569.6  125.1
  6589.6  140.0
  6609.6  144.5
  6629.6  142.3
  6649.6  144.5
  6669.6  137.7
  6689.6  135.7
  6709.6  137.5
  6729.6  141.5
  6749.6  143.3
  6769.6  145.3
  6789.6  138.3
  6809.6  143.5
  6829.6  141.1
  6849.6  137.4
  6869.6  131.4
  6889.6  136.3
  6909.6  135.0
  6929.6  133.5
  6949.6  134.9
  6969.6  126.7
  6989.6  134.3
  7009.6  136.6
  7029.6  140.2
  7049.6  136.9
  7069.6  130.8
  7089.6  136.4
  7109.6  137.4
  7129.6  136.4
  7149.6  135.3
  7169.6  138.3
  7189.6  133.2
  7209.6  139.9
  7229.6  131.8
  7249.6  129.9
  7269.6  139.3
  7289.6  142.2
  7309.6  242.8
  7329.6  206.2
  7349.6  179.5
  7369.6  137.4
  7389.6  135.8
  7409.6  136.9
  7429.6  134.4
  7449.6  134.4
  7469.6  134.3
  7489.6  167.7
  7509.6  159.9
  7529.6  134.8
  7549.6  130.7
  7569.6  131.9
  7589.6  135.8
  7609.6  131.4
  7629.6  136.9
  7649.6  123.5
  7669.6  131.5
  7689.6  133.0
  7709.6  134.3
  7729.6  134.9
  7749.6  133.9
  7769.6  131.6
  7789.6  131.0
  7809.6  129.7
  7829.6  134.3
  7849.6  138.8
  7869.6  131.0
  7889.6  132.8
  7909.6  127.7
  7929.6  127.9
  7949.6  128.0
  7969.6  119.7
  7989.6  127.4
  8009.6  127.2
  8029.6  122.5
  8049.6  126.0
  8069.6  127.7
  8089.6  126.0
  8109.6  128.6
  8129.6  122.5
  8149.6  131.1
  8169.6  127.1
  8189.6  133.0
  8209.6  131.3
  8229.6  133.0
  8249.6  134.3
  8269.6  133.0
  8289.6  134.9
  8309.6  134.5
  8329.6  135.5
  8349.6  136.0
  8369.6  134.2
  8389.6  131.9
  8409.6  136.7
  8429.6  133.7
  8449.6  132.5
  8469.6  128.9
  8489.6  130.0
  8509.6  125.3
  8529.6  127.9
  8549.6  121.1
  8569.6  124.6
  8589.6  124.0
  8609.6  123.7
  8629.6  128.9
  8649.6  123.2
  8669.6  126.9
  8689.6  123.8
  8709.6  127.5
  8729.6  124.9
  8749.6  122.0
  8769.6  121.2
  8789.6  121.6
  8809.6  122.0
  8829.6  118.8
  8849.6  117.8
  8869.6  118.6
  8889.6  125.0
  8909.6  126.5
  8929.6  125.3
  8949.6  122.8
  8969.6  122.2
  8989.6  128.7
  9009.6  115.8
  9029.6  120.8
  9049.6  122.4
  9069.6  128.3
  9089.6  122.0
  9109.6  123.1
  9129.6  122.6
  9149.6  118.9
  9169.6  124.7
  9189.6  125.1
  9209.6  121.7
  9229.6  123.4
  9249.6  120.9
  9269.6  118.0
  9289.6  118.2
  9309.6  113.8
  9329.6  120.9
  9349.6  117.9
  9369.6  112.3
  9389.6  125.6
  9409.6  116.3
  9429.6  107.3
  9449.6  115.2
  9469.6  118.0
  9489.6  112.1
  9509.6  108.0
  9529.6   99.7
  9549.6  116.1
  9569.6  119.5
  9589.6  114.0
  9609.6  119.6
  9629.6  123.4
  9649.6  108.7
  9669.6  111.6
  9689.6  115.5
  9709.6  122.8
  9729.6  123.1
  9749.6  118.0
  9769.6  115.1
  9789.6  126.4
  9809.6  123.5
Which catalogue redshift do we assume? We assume 0.115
